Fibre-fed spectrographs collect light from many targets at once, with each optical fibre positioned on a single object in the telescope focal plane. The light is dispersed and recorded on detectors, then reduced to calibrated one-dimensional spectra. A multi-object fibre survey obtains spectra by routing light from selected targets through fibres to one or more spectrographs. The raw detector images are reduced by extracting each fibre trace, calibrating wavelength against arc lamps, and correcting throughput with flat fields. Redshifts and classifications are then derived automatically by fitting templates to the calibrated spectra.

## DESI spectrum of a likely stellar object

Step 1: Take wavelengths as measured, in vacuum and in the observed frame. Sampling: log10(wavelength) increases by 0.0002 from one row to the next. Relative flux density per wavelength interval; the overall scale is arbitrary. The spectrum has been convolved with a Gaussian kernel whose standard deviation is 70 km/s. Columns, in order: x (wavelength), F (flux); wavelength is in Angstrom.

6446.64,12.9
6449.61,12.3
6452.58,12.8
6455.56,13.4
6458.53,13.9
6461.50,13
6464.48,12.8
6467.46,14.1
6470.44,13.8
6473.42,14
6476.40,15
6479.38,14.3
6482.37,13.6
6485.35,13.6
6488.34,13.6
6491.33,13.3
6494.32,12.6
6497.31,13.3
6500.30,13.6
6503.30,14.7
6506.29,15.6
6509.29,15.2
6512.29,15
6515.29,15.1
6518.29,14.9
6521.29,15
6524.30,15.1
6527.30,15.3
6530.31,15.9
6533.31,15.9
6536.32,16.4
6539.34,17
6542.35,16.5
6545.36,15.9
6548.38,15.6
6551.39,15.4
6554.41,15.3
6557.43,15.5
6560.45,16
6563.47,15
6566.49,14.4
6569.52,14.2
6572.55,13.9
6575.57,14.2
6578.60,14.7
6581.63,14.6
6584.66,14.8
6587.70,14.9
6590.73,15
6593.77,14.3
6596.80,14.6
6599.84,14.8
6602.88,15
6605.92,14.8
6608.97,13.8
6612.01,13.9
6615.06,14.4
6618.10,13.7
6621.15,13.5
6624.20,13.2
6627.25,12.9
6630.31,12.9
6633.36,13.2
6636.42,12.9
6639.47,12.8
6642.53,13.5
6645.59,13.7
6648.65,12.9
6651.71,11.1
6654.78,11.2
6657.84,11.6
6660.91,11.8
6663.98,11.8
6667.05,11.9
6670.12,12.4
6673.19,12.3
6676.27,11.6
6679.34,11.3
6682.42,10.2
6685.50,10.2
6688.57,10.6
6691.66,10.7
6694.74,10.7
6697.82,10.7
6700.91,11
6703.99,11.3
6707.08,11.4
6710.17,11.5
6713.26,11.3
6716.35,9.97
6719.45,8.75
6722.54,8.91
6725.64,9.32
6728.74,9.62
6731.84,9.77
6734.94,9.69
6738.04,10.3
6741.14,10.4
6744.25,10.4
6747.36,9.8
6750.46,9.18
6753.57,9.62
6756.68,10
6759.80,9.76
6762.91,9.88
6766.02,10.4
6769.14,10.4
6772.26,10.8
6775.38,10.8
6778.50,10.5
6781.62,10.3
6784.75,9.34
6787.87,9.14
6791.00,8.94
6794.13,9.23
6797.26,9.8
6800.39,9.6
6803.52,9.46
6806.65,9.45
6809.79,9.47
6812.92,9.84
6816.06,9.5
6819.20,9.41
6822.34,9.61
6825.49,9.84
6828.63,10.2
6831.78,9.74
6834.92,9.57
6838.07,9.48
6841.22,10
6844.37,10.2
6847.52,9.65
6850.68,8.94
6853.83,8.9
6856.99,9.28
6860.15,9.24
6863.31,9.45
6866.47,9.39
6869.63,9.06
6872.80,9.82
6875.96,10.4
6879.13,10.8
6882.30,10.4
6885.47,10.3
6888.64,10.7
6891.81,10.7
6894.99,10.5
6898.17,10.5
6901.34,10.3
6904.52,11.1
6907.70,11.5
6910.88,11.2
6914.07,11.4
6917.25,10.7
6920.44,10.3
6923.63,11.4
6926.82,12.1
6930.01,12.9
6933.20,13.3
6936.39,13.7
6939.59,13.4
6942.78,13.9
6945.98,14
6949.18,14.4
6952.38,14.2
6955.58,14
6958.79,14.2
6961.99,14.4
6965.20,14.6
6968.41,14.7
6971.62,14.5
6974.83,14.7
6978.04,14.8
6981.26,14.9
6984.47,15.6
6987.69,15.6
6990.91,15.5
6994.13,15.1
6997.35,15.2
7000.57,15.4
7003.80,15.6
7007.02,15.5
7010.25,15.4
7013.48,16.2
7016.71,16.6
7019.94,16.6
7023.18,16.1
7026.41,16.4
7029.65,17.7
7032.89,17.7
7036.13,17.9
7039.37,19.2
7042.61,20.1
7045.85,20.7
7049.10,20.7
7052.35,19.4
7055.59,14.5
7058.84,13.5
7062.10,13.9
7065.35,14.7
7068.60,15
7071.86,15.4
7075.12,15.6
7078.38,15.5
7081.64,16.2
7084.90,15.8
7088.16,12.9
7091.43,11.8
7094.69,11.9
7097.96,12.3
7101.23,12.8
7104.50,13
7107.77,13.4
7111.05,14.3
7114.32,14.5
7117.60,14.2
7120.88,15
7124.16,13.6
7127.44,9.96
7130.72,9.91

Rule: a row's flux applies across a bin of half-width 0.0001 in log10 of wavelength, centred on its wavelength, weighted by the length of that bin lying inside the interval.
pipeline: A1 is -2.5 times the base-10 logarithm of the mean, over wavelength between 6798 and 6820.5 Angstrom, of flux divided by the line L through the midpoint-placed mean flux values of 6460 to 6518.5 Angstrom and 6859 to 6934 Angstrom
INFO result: 0.19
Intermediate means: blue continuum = 14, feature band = 9.55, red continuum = 10.7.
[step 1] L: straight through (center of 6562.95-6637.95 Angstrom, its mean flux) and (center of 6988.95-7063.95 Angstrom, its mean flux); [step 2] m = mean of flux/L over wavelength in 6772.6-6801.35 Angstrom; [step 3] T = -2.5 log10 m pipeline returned 0.483 mag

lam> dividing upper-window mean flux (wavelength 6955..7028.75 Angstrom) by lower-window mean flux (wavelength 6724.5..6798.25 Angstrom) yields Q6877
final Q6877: 1.5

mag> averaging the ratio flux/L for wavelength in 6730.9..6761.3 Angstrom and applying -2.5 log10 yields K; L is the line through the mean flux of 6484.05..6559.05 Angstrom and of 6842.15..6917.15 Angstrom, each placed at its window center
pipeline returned 0.21 mag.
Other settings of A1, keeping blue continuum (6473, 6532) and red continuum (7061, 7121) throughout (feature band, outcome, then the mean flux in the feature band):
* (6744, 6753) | 0.423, 9.69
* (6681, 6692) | 0.349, 10.4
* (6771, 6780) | 0.314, 10.7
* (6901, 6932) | 0.243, 11.4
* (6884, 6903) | 0.328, 10.5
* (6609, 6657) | 0.104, 13.1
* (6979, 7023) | -0.108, 15.6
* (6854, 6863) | 0.471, 9.23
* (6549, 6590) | -0.033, 14.9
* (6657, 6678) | 0.202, 11.9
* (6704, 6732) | 0.375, 10.1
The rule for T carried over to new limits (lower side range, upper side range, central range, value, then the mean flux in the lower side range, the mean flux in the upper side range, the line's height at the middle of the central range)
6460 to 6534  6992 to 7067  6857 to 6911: 0.49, 14.3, 16.7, 16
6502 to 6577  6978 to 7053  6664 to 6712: 0.37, 15.3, 16.8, 15.8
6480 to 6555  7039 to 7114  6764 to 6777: 0.38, 14.9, 15.2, 15.1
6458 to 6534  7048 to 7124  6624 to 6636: 0.11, 14.3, 14.6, 14.4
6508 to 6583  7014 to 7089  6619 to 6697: 0.28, 15.3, 16.6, 15.6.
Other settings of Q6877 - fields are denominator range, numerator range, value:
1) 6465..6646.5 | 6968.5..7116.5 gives 1.07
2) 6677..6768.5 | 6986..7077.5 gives 1.61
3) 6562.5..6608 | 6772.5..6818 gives 0.66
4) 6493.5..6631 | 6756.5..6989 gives 0.76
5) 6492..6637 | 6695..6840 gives 0.68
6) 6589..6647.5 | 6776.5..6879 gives 0.69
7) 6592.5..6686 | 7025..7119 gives 1.21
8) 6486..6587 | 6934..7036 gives 1.02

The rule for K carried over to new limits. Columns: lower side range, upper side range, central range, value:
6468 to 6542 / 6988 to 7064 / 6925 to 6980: 0.17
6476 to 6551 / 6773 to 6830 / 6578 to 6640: -0.07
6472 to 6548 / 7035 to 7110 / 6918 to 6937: 0.25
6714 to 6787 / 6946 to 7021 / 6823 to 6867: 0.25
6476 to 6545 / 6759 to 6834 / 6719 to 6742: 0.14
